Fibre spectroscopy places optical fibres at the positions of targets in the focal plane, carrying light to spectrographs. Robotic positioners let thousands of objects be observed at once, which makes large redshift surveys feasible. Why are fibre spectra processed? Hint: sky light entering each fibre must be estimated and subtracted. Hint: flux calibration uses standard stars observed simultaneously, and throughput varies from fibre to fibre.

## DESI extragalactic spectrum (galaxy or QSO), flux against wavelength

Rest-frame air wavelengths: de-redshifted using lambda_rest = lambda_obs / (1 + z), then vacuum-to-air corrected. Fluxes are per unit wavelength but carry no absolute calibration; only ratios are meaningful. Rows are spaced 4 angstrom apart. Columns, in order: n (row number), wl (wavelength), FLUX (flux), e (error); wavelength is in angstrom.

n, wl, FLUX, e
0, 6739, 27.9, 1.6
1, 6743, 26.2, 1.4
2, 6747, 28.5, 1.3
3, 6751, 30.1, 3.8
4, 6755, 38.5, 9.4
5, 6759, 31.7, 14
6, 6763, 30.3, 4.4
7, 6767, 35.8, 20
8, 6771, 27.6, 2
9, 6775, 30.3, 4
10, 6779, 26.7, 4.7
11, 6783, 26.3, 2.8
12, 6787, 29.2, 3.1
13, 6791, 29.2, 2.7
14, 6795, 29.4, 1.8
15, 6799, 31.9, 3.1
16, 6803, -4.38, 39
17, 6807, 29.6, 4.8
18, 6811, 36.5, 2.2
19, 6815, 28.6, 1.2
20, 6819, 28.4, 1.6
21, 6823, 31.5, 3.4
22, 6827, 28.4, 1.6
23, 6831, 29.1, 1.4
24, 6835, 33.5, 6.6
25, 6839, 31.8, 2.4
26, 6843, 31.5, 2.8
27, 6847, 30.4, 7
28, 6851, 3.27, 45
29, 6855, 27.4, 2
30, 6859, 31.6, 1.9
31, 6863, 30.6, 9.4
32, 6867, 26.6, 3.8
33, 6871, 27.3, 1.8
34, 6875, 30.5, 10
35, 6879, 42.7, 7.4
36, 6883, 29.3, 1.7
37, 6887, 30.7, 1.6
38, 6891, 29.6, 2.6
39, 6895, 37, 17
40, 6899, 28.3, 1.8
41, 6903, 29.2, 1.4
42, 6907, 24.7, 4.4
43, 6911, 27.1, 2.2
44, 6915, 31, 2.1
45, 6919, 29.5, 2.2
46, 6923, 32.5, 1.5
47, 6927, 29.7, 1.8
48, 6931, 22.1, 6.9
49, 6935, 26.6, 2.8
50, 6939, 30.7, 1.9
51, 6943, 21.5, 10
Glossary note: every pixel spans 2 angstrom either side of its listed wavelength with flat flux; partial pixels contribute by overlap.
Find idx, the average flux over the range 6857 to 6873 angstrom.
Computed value 29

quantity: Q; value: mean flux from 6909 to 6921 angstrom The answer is 29.2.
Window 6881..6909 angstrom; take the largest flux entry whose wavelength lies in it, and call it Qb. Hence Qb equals 37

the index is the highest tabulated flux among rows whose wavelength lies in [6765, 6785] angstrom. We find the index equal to 35.8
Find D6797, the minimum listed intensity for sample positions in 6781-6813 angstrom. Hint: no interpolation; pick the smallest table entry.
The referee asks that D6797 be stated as -4.38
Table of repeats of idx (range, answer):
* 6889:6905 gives 31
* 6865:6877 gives 28.1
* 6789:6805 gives 21.5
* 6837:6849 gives 31.2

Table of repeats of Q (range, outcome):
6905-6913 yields 25.9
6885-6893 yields 30.1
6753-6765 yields 33.5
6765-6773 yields 31.7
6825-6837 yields 30.3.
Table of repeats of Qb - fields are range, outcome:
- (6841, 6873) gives 31.6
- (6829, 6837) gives 33.5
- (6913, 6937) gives 32.5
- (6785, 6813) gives 36.5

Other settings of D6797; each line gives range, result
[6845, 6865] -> 3.27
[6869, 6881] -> 27.3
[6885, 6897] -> 29.6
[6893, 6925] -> 24.7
